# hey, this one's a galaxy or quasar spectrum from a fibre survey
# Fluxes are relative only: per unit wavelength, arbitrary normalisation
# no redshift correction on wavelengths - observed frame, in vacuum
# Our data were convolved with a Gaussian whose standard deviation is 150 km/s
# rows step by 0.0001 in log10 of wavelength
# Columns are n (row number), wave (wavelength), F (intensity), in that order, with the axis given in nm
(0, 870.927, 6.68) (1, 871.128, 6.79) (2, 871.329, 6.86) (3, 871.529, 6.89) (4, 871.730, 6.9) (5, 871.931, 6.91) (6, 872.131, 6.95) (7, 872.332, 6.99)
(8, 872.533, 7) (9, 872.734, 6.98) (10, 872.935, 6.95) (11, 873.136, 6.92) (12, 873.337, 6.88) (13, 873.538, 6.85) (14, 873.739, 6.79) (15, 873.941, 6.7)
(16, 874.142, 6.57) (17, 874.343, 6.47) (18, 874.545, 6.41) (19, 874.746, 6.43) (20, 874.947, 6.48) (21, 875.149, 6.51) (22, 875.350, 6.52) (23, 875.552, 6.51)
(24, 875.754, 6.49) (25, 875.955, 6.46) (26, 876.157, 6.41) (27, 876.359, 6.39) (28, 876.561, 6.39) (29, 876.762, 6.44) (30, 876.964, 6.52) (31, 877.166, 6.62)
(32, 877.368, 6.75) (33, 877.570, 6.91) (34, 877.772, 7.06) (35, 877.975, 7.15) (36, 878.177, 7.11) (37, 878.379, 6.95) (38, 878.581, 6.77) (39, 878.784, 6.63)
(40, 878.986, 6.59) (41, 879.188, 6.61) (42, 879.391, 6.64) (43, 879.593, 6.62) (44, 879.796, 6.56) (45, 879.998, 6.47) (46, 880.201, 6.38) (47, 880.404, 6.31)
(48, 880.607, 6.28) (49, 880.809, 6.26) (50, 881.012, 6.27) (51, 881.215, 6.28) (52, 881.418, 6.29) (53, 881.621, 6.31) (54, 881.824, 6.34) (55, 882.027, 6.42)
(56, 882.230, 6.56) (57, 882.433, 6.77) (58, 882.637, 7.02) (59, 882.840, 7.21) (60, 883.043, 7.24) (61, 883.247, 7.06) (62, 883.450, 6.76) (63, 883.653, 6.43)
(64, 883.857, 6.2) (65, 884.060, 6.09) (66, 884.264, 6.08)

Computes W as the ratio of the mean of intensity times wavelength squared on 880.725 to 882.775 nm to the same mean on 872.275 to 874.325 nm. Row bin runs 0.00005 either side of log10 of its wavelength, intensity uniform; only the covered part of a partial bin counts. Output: 1.0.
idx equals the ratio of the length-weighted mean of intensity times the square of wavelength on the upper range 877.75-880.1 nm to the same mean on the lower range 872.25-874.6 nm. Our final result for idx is 1.01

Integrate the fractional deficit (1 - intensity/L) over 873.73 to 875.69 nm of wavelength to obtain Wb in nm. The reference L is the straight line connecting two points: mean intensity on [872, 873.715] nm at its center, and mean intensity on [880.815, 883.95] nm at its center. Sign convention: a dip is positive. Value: 0.10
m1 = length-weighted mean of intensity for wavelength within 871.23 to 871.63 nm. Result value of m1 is 6.88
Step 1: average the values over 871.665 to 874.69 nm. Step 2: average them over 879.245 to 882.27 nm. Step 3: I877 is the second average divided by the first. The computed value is 0.9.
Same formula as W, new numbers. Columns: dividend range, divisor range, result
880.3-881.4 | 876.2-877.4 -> 0.97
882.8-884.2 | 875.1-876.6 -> 1.05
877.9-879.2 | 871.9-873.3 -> 1.00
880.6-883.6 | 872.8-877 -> 1.02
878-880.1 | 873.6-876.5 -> 1.04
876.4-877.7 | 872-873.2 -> 0.96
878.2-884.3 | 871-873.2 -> 0.97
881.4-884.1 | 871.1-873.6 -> 0.98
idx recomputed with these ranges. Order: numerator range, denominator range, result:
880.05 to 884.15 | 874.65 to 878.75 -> 0.99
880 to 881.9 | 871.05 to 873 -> 0.93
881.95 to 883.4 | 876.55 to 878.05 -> 1.04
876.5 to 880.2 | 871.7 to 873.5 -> 0.98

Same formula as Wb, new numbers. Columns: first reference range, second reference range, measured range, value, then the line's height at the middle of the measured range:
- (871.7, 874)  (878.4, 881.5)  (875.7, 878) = 0.015 nm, 6.66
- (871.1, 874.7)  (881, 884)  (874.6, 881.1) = 0.131 nm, 6.71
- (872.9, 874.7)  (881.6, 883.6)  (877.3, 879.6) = -0.027 nm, 6.75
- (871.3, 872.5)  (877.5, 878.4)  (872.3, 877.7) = 0.269 nm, 6.99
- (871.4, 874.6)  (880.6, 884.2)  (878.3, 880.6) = 0.020 nm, 6.64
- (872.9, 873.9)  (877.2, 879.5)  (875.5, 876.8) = 0.077 nm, 6.84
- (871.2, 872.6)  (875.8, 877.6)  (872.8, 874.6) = 0.010 nm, 6.78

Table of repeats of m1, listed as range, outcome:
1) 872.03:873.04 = 6.98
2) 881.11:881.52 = 6.28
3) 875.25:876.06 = 6.49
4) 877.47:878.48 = 7.03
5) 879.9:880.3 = 6.42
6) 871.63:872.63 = 6.95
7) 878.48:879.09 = 6.67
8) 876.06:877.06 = 6.43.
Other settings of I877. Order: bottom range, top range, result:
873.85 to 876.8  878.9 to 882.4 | 0.99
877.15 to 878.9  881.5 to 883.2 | 0.98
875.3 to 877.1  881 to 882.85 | 1.01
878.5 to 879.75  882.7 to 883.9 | 1.03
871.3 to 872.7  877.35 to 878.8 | 1.00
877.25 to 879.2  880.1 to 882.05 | 0.92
